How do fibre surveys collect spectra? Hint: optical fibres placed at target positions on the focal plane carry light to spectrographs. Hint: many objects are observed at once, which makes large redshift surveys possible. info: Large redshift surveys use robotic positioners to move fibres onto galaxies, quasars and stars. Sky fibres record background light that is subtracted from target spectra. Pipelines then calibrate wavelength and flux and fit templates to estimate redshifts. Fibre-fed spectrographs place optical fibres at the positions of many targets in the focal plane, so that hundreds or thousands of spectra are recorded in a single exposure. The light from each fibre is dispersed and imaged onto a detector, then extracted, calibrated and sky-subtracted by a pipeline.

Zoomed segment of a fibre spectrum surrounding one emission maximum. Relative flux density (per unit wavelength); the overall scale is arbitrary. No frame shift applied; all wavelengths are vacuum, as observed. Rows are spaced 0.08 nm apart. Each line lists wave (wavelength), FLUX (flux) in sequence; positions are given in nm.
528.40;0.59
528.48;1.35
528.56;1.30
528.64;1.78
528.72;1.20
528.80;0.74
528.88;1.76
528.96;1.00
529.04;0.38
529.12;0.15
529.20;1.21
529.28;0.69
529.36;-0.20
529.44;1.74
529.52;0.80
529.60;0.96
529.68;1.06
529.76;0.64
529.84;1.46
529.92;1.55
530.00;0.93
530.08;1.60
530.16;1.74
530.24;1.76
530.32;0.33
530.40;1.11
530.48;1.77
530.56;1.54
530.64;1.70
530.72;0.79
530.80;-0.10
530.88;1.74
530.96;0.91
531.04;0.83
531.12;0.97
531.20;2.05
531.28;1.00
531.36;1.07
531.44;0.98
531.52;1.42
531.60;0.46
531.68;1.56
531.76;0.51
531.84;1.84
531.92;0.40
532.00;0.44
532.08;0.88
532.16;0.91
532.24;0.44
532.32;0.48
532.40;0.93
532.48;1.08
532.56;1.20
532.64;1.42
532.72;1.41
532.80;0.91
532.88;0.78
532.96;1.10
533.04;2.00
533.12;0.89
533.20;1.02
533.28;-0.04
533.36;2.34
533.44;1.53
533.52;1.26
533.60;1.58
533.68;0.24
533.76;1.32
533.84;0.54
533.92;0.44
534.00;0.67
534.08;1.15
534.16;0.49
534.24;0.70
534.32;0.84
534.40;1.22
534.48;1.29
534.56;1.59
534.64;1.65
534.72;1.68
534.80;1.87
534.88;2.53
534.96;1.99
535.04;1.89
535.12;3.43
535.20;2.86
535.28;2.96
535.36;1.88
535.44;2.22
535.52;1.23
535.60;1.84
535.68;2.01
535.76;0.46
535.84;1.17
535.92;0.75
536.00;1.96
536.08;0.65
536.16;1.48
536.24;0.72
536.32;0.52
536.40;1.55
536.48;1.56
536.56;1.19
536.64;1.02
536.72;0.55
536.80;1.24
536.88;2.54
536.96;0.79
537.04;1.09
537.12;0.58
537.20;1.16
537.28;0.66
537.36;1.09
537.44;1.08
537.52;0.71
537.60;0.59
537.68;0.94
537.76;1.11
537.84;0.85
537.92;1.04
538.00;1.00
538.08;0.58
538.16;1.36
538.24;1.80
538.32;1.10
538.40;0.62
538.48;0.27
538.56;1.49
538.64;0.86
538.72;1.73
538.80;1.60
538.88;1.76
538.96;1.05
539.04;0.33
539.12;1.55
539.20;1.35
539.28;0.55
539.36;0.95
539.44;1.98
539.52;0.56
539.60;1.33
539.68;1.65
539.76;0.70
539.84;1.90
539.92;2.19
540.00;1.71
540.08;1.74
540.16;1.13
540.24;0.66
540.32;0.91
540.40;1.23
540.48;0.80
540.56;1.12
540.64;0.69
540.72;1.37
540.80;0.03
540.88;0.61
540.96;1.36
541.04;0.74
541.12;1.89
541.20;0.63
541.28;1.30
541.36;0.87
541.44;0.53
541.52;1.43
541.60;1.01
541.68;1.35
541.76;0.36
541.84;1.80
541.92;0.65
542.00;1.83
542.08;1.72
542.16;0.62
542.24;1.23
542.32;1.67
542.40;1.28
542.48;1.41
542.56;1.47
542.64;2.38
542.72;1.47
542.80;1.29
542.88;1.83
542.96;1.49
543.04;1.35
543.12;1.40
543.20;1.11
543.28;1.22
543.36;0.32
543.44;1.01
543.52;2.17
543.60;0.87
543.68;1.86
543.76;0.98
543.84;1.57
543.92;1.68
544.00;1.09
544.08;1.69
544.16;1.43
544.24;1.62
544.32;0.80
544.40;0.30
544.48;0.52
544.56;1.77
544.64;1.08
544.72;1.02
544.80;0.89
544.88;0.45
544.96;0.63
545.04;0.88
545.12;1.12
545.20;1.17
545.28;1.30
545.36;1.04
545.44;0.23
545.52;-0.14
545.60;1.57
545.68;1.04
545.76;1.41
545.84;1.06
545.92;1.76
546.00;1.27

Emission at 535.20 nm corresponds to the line [O II] 3727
